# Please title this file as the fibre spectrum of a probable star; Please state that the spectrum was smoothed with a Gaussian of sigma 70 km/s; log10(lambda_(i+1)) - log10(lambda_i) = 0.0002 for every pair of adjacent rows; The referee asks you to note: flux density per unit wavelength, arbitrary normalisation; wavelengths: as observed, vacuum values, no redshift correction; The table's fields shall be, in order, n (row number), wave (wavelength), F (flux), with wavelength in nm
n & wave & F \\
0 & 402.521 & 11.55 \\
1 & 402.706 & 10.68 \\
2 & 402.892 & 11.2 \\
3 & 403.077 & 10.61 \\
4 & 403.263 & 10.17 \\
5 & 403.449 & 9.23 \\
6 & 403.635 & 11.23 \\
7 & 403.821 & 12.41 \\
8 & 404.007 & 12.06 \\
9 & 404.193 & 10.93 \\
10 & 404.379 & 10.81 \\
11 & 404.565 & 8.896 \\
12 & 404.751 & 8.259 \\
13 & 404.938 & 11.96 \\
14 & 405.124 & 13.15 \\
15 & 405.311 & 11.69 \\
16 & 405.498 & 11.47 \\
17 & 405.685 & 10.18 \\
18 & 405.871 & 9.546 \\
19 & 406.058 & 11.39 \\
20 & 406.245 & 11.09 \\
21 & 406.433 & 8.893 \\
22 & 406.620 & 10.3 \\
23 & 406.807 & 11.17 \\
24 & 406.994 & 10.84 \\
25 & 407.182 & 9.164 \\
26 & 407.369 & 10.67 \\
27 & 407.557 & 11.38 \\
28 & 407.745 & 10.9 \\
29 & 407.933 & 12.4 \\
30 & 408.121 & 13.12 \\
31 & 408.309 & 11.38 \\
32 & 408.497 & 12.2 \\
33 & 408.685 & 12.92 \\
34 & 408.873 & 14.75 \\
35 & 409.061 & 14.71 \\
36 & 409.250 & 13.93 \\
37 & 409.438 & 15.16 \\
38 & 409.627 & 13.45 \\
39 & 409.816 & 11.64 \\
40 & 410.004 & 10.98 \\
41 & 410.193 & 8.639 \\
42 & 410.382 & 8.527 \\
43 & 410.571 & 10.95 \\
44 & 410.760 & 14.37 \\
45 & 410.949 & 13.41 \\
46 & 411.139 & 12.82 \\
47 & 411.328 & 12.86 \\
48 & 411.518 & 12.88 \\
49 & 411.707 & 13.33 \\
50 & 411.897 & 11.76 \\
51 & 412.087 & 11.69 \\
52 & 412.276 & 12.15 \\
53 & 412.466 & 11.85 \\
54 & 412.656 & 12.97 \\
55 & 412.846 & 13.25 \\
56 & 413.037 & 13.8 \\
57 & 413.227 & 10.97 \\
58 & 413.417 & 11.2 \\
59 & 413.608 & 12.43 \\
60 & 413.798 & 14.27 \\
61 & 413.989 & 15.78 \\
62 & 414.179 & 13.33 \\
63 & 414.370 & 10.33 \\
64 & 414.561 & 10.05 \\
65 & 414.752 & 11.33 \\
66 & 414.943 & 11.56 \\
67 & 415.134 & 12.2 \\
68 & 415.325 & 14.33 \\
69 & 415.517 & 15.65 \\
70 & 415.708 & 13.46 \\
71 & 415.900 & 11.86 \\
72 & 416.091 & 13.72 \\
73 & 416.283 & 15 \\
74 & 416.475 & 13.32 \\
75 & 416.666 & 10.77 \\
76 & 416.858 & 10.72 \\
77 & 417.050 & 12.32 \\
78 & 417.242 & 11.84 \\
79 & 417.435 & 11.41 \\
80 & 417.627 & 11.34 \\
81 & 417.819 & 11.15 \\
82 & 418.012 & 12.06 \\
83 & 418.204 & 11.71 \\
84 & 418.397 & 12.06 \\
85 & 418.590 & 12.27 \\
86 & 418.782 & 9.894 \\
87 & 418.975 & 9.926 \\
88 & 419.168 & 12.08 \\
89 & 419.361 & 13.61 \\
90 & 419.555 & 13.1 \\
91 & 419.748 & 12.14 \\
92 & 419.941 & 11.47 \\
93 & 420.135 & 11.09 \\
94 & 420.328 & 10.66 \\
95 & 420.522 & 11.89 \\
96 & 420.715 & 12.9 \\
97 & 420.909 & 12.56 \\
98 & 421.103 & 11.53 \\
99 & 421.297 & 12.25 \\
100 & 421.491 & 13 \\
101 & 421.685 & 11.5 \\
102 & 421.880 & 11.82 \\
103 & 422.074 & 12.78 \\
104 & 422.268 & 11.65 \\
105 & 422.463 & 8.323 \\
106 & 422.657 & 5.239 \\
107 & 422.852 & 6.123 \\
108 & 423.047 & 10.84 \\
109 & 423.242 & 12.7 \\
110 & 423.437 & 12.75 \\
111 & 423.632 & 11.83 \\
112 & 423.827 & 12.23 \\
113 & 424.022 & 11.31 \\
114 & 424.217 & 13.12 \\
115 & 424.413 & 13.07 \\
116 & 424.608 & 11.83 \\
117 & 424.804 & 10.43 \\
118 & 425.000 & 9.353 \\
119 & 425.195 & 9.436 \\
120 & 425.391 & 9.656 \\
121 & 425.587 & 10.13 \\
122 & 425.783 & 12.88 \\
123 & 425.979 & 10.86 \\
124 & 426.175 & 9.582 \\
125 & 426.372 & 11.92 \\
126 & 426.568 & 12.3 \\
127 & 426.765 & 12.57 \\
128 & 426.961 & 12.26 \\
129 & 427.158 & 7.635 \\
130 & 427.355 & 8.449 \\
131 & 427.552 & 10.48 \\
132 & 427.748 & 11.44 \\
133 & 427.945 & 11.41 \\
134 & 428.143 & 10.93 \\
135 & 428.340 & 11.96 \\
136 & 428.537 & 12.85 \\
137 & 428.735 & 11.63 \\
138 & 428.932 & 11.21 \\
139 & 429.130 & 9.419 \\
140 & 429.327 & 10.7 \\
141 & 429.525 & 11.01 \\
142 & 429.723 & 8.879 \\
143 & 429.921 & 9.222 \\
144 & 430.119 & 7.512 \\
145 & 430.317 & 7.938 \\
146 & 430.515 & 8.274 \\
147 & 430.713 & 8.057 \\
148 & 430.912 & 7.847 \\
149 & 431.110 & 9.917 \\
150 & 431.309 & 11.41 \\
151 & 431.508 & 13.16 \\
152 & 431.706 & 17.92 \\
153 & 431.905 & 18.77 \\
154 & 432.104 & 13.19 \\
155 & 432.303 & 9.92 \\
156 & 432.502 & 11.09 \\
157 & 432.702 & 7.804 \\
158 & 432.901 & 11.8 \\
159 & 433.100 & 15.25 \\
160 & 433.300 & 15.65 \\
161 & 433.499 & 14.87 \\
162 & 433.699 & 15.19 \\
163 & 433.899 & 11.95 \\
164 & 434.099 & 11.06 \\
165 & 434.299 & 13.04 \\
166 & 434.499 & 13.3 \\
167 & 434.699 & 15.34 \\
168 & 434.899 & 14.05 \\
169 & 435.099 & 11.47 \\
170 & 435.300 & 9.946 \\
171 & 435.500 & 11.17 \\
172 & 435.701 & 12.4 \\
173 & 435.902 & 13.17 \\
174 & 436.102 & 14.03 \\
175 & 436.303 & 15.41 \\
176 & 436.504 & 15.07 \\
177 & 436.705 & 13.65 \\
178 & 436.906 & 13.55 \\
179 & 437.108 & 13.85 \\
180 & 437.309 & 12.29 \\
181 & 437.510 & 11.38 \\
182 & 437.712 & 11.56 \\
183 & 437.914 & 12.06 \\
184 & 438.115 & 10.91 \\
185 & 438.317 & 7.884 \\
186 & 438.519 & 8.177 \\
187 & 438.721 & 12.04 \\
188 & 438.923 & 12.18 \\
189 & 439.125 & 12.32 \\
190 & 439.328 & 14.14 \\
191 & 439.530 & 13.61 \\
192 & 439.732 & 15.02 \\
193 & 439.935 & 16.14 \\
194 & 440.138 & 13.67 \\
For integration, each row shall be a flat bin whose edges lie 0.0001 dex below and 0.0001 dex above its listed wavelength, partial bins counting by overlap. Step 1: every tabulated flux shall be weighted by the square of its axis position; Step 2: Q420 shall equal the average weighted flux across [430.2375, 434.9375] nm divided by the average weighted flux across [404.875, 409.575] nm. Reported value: 1.2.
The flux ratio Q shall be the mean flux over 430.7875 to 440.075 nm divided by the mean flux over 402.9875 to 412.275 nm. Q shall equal 1.10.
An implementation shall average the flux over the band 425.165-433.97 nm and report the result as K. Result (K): 11.3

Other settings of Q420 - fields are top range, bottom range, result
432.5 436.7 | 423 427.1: 1.19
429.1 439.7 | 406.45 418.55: 1.09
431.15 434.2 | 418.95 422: 1.16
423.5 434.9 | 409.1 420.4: 1.00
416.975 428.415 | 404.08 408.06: 1.14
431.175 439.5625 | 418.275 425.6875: 1.20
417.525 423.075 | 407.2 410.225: 0.96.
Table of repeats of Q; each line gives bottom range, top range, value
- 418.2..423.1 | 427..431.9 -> 0.94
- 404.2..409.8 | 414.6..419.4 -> 1.05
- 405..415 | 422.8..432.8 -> 0.91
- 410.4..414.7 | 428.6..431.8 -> 0.82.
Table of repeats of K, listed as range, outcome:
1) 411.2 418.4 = 12.4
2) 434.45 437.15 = 13.3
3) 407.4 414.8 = 12.4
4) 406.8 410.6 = 11.9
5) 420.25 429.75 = 11.1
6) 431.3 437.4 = 13.3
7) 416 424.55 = 11.7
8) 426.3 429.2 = 11.1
